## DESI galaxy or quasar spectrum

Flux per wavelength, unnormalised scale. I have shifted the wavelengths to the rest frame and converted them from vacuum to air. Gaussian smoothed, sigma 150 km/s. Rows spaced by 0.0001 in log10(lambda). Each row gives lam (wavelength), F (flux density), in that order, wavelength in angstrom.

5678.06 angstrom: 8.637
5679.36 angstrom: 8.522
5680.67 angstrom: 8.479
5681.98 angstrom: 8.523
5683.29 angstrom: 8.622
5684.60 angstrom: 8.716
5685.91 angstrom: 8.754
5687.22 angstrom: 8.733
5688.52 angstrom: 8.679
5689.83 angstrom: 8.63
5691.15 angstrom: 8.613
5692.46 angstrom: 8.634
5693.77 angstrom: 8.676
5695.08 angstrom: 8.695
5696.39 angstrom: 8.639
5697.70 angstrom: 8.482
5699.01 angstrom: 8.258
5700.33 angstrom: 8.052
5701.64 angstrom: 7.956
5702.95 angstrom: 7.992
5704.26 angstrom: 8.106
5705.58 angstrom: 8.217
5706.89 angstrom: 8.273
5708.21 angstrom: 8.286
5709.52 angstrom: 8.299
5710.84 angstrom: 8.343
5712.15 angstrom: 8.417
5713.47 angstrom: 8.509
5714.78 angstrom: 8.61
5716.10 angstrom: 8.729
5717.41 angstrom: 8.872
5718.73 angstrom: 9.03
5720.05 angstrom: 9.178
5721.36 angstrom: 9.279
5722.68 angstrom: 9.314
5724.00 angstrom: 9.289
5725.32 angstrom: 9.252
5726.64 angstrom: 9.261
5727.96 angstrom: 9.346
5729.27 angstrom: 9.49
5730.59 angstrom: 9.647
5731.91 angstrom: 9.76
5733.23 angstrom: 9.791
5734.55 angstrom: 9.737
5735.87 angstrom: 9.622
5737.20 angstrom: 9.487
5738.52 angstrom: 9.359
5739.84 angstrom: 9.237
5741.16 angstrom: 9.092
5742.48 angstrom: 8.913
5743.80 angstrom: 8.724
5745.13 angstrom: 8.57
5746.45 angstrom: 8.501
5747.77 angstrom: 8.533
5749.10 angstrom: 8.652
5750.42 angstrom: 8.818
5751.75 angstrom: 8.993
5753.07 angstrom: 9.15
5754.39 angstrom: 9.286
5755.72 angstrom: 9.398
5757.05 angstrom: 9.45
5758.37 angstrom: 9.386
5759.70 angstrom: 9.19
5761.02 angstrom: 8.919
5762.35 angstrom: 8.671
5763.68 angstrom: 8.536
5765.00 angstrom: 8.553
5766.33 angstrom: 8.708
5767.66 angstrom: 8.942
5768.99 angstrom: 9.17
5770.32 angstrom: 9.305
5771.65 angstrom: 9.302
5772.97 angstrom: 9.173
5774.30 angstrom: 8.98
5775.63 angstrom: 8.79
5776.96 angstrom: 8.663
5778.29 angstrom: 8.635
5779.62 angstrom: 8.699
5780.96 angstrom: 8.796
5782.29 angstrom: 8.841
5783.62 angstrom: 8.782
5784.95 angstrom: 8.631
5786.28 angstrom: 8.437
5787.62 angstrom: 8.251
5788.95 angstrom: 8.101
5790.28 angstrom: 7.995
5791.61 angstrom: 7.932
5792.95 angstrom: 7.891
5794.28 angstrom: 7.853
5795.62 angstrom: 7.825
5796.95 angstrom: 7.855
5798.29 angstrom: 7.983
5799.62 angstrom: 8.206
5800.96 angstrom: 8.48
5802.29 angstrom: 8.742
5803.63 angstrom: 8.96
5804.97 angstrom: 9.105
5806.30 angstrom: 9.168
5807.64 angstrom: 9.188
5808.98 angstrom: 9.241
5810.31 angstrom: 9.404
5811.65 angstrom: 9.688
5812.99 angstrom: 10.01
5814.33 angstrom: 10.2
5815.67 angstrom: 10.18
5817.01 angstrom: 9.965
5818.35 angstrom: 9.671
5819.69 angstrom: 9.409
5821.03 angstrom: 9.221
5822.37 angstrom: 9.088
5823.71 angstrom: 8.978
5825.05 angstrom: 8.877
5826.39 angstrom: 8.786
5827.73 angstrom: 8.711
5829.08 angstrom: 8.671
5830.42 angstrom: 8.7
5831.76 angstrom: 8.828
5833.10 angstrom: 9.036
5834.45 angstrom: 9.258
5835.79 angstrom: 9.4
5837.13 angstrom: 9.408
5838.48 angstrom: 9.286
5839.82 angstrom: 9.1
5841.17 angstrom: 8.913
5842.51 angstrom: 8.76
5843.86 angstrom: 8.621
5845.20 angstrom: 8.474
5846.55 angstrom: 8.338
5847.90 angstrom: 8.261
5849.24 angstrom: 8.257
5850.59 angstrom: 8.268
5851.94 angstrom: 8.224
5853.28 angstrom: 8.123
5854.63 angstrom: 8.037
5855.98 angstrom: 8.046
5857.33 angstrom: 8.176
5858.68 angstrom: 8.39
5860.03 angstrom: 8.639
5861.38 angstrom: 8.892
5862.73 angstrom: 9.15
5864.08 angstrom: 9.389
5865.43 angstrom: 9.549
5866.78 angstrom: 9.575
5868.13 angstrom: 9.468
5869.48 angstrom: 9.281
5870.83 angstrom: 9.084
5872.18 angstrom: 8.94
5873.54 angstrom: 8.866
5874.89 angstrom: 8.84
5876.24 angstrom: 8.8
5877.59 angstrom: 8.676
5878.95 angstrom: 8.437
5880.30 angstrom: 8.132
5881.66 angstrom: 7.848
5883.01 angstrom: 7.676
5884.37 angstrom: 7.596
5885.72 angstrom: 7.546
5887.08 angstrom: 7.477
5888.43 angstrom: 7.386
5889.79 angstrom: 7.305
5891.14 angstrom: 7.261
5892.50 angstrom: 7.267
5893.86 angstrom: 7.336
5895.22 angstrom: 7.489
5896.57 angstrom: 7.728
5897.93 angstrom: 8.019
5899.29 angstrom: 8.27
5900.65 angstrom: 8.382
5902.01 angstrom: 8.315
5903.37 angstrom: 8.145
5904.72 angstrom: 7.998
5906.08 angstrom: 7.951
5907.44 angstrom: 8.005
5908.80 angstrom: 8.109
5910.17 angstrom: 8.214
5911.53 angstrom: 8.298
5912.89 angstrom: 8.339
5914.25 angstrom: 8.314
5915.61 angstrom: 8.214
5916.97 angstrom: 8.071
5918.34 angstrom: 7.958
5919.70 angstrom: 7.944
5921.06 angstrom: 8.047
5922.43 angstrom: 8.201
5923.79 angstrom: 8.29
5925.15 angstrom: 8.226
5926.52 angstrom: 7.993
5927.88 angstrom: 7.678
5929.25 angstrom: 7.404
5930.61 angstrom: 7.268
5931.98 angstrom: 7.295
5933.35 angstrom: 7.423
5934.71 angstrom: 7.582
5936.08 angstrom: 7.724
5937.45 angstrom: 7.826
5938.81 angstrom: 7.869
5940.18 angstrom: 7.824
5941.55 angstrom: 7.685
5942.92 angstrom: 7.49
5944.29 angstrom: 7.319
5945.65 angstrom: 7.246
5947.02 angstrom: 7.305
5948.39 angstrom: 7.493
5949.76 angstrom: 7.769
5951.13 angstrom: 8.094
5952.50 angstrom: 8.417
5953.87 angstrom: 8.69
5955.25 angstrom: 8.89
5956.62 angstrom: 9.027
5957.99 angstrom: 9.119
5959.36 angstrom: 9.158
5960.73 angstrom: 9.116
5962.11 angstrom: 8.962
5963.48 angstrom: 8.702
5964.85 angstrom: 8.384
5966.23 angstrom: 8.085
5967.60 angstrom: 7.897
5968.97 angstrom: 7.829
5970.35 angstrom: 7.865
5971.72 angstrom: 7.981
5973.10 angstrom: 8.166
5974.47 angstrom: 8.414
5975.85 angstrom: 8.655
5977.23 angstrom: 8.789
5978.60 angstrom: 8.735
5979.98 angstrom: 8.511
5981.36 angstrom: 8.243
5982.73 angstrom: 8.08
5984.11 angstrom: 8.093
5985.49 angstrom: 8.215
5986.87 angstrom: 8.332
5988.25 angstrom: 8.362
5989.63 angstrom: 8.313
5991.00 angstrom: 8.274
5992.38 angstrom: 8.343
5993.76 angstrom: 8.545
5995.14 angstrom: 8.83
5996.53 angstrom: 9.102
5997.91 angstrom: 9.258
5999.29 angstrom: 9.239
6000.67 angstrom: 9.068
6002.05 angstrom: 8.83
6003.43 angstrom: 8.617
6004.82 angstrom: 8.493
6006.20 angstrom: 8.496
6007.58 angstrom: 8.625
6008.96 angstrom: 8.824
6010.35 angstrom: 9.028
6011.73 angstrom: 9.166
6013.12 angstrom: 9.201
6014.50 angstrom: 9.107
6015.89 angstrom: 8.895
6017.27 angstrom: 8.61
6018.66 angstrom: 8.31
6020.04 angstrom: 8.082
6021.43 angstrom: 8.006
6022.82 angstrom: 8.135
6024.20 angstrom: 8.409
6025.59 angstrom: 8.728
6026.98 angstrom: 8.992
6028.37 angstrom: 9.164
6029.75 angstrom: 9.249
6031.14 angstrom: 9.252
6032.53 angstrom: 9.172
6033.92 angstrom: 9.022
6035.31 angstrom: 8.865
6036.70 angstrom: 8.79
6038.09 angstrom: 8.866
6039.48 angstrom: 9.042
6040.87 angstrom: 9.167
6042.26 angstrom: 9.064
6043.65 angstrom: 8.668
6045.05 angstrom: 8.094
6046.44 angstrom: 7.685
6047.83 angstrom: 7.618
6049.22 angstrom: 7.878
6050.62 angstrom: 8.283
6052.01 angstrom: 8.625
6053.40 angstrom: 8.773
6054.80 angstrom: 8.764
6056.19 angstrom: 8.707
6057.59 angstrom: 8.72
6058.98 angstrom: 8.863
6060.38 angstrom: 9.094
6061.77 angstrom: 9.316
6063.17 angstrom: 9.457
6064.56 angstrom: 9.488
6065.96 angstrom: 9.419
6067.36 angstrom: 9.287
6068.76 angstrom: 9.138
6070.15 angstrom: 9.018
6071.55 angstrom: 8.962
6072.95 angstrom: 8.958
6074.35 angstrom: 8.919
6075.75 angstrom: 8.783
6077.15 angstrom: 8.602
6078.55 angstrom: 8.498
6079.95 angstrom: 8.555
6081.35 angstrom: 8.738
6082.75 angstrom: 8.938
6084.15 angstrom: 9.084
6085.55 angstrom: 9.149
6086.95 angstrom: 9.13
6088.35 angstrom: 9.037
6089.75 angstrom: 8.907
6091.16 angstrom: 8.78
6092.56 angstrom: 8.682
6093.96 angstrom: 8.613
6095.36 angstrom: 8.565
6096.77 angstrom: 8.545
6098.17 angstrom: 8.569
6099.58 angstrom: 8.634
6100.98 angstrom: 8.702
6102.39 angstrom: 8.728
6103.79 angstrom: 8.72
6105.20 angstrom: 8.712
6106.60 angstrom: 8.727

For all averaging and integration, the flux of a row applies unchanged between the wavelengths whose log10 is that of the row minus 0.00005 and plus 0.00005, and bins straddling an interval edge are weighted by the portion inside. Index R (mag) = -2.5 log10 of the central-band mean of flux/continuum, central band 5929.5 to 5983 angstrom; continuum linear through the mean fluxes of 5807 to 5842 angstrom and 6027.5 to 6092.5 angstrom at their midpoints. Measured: 0.12 mag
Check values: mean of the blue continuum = 9.28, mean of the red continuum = 8.86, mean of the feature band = 8.12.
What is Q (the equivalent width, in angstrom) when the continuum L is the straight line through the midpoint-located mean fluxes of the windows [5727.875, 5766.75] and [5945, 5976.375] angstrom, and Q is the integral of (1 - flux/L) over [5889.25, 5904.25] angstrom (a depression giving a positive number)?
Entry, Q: 1.35 angstrom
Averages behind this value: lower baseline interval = 9.12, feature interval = 7.79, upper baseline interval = 8.31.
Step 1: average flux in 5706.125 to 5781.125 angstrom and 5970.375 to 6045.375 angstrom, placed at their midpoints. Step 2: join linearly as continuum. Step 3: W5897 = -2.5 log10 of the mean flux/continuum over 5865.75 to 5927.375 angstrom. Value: 0.08 mag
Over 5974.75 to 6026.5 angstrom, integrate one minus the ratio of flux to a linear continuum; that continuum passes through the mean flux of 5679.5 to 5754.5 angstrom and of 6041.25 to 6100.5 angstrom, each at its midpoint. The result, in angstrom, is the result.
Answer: 1.0 angstrom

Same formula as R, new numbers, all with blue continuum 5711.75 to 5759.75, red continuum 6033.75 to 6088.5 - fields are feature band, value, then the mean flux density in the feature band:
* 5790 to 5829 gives 0.02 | 8.92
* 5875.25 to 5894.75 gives 0.16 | 7.78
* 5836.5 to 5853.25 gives 0.05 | 8.64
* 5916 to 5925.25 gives 0.11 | 8.1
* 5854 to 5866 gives 0.04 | 8.69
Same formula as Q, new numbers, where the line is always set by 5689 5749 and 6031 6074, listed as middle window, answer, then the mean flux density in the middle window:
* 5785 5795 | 0.8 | 8.1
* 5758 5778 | -0.2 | 8.94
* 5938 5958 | 1.9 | 7.98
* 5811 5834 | -1.2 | 9.29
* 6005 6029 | 0.4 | 8.69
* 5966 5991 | 1.6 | 8.26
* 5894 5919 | 2.1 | 8.08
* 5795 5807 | 0.5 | 8.49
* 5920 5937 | 2.1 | 7.76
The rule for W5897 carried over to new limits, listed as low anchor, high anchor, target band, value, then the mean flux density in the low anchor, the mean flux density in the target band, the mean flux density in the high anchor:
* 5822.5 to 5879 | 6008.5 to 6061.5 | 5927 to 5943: 0.155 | 8.8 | 7.6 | 8.71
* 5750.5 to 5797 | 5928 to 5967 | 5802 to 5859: -0.057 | 8.73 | 8.96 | 8.04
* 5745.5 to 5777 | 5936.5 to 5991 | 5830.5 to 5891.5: 0.005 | 8.97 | 8.56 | 8.23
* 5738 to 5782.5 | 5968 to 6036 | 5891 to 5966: 0.090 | 8.94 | 8.03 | 8.62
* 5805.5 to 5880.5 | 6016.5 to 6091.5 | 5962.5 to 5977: 0.080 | 8.97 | 8.23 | 8.79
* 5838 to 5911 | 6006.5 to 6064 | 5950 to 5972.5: 0.007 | 8.34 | 8.5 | 8.74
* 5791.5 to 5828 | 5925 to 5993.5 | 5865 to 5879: -0.055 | 8.97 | 9.07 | 8.13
